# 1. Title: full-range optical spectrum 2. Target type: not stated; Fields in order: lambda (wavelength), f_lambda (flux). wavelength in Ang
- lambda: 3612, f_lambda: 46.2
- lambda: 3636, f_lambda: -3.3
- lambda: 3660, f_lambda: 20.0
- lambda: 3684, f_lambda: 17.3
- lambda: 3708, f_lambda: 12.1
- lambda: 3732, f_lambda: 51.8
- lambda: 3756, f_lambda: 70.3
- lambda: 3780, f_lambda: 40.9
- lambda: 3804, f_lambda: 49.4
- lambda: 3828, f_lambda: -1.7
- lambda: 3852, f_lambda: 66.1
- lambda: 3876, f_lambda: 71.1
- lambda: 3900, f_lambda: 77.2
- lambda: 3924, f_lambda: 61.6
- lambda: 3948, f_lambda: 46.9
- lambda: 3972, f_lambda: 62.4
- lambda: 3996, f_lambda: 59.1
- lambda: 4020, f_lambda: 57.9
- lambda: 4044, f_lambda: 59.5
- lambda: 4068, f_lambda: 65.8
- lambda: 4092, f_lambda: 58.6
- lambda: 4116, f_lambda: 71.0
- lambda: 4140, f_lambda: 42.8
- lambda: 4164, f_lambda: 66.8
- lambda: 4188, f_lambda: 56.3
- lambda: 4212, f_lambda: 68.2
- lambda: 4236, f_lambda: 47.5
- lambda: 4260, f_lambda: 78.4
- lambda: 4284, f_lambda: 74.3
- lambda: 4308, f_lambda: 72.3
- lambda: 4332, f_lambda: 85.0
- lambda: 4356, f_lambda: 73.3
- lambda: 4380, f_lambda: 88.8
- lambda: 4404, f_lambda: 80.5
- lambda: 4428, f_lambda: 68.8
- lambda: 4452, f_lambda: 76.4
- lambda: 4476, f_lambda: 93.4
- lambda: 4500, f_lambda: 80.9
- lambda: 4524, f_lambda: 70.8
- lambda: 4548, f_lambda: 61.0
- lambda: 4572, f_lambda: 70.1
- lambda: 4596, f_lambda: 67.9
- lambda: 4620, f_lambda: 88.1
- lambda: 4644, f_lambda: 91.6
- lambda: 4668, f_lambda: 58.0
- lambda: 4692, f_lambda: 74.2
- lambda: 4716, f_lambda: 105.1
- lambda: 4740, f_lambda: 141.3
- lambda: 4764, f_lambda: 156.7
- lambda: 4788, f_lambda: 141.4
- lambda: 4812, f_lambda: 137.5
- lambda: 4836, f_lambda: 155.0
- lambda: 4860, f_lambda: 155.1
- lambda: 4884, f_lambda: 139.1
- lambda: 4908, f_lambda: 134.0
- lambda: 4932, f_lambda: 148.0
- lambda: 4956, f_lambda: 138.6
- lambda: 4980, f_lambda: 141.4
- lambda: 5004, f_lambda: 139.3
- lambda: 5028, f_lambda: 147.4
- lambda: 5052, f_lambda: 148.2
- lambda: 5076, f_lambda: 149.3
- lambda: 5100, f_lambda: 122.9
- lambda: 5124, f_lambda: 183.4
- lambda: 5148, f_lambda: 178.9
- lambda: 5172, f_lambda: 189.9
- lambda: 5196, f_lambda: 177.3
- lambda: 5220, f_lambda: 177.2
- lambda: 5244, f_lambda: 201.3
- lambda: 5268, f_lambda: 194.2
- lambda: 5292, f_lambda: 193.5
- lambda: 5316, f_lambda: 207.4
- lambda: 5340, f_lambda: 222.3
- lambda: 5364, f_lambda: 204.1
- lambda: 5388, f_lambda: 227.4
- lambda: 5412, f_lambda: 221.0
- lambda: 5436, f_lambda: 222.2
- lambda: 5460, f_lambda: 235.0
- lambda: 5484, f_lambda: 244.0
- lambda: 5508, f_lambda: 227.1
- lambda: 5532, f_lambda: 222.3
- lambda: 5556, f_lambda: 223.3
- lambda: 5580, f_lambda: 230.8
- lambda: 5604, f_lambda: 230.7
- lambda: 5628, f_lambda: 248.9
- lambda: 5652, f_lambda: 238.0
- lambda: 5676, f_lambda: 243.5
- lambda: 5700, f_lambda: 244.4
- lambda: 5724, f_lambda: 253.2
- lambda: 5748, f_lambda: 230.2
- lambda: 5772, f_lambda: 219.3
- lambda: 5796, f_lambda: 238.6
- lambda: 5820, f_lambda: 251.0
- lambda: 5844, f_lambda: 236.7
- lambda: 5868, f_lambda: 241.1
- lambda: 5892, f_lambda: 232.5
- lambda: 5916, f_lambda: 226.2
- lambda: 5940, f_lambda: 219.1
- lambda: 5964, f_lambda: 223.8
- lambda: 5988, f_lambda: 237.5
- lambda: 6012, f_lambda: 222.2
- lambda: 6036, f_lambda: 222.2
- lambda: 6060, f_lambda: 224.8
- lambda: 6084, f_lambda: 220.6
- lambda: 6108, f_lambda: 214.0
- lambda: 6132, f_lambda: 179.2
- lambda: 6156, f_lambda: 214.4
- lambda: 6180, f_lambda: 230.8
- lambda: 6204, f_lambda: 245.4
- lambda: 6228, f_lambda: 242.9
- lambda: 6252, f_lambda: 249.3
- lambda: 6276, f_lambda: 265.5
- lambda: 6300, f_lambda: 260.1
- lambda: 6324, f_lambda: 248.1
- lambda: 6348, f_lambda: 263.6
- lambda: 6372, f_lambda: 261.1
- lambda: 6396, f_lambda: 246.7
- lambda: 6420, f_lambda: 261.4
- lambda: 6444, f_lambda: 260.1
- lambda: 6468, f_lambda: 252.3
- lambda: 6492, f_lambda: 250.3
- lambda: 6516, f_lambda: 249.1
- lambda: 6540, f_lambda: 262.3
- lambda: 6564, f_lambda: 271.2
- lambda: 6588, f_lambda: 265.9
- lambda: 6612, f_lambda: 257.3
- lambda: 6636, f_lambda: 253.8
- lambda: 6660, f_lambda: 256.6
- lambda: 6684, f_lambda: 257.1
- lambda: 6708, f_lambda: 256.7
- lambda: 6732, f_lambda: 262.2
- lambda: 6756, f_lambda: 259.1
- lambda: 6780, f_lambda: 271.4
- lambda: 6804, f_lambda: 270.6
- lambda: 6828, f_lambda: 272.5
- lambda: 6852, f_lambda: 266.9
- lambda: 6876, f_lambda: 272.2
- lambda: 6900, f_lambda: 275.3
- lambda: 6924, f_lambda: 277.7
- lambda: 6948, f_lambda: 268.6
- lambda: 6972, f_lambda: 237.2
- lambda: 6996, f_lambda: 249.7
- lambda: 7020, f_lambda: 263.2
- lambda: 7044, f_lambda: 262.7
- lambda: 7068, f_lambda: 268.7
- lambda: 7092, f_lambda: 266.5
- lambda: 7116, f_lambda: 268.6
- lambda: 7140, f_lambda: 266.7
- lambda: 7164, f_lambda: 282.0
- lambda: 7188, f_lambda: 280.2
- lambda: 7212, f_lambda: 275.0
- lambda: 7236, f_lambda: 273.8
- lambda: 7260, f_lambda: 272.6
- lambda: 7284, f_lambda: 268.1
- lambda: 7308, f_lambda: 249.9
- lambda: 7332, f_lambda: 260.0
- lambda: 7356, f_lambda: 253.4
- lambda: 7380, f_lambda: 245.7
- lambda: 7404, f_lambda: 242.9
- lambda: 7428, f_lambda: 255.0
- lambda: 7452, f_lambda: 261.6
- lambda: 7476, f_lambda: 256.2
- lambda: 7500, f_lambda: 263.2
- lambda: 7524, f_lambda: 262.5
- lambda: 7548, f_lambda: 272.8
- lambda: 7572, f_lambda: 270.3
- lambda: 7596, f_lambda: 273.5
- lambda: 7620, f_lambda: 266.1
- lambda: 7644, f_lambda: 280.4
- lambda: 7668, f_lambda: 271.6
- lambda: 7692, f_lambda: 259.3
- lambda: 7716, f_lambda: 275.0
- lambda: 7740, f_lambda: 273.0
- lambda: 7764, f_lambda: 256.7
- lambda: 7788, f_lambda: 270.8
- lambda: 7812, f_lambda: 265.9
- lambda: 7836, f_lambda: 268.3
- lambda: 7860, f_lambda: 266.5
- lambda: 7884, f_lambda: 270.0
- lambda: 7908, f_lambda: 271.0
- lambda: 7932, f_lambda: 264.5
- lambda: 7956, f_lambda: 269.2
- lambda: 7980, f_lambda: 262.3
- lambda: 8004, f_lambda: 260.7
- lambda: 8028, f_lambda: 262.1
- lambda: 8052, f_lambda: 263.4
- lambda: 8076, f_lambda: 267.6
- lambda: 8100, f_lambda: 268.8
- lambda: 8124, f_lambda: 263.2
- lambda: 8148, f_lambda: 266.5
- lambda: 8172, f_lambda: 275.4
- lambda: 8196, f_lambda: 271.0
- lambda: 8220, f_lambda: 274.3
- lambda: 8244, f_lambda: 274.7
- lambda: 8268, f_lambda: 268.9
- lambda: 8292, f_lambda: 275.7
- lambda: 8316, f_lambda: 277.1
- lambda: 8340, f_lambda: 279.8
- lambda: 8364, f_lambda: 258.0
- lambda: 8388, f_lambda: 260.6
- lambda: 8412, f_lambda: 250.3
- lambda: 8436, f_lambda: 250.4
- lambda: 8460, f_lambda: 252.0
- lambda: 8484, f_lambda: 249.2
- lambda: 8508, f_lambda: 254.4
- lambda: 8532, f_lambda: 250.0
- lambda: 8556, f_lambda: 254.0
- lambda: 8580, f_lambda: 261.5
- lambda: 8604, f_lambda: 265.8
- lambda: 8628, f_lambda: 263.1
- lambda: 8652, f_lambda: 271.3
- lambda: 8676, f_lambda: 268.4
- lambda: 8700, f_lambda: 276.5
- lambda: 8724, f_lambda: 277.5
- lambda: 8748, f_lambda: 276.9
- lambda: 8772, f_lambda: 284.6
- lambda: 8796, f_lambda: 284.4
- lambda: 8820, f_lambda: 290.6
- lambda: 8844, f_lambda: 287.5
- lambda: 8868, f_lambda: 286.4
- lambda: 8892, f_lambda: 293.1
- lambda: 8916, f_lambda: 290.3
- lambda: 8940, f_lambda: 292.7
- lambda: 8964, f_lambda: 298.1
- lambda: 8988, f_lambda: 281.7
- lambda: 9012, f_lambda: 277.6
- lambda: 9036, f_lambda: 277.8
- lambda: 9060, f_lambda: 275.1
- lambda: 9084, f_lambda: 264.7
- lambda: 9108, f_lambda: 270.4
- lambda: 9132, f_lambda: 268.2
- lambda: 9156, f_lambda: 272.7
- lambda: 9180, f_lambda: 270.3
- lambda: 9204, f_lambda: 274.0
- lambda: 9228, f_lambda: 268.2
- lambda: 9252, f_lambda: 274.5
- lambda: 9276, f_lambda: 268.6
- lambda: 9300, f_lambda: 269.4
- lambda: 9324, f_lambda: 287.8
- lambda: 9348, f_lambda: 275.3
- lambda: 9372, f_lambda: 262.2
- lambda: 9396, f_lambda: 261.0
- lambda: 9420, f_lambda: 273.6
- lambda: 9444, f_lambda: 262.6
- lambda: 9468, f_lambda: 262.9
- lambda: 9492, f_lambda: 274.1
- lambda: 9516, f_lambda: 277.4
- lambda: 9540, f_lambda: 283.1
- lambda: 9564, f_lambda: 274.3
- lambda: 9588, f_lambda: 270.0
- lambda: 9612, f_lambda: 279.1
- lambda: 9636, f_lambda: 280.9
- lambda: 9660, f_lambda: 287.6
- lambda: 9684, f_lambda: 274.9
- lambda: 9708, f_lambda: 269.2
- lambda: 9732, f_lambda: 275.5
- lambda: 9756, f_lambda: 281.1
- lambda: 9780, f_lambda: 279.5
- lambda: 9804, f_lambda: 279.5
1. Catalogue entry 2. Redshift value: 0.18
